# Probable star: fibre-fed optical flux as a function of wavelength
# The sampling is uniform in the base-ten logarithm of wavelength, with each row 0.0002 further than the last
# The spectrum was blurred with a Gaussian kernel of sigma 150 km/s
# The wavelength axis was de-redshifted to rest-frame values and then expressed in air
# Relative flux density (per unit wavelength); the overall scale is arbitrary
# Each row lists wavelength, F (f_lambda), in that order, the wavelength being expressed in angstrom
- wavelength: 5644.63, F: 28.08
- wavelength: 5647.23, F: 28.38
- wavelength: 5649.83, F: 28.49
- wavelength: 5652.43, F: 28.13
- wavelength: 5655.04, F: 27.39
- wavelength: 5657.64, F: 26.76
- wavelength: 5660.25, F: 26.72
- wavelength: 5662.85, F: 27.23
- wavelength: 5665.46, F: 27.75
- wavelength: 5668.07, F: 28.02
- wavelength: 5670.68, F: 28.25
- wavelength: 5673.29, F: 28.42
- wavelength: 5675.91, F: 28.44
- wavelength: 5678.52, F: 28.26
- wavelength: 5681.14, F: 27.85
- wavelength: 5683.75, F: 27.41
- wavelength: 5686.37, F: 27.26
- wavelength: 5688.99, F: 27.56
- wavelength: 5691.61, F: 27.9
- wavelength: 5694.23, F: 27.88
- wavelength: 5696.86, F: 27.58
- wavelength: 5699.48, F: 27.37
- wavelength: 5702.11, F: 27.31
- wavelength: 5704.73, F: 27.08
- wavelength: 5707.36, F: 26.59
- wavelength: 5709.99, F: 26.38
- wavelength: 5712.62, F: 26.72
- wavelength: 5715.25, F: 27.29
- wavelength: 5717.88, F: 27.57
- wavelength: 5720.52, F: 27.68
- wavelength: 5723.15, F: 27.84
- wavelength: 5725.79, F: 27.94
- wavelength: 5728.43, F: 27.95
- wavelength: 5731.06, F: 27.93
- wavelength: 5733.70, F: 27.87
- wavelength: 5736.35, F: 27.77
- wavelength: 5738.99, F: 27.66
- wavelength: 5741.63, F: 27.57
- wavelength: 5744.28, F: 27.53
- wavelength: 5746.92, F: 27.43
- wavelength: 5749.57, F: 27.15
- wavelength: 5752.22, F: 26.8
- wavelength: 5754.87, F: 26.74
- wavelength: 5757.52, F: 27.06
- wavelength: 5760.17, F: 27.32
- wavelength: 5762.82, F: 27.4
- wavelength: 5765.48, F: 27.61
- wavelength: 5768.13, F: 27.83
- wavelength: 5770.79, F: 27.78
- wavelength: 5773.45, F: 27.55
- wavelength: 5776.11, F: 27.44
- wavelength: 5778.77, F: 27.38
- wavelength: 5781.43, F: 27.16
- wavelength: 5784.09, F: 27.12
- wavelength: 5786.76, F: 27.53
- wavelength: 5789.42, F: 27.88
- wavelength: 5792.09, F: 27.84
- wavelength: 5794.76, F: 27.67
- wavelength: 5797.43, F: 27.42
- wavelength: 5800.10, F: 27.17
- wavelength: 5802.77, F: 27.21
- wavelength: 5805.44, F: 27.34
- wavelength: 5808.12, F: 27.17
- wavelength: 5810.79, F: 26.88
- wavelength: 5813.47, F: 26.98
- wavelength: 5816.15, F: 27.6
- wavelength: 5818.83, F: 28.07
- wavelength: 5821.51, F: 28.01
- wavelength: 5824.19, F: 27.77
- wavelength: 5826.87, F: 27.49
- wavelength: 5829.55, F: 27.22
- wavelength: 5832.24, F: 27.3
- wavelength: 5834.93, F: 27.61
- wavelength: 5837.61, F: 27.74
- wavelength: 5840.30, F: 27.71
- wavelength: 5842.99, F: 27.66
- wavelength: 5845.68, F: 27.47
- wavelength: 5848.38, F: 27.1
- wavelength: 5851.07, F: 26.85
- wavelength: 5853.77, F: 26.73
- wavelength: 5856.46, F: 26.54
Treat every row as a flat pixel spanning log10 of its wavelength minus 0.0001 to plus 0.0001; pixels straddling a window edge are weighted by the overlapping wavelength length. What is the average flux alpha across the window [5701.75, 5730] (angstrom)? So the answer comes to 27.3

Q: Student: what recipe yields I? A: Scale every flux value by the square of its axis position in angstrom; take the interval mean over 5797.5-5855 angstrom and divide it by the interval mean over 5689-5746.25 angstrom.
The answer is 1.0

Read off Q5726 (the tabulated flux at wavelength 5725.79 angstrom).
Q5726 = 27.94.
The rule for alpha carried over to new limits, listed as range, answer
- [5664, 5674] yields 28.1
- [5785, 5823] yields 27.5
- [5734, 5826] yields 27.4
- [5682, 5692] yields 27.5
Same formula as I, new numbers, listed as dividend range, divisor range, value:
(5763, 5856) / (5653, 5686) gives 1.04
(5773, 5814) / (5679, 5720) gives 1.03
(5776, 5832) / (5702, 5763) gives 1.03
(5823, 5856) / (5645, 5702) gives 1.04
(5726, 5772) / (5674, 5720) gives 1.02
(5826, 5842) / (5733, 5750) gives 1.03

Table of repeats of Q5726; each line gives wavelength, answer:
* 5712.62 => 26.72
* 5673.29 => 28.42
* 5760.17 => 27.32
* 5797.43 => 27.42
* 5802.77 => 27.21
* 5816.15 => 27.6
